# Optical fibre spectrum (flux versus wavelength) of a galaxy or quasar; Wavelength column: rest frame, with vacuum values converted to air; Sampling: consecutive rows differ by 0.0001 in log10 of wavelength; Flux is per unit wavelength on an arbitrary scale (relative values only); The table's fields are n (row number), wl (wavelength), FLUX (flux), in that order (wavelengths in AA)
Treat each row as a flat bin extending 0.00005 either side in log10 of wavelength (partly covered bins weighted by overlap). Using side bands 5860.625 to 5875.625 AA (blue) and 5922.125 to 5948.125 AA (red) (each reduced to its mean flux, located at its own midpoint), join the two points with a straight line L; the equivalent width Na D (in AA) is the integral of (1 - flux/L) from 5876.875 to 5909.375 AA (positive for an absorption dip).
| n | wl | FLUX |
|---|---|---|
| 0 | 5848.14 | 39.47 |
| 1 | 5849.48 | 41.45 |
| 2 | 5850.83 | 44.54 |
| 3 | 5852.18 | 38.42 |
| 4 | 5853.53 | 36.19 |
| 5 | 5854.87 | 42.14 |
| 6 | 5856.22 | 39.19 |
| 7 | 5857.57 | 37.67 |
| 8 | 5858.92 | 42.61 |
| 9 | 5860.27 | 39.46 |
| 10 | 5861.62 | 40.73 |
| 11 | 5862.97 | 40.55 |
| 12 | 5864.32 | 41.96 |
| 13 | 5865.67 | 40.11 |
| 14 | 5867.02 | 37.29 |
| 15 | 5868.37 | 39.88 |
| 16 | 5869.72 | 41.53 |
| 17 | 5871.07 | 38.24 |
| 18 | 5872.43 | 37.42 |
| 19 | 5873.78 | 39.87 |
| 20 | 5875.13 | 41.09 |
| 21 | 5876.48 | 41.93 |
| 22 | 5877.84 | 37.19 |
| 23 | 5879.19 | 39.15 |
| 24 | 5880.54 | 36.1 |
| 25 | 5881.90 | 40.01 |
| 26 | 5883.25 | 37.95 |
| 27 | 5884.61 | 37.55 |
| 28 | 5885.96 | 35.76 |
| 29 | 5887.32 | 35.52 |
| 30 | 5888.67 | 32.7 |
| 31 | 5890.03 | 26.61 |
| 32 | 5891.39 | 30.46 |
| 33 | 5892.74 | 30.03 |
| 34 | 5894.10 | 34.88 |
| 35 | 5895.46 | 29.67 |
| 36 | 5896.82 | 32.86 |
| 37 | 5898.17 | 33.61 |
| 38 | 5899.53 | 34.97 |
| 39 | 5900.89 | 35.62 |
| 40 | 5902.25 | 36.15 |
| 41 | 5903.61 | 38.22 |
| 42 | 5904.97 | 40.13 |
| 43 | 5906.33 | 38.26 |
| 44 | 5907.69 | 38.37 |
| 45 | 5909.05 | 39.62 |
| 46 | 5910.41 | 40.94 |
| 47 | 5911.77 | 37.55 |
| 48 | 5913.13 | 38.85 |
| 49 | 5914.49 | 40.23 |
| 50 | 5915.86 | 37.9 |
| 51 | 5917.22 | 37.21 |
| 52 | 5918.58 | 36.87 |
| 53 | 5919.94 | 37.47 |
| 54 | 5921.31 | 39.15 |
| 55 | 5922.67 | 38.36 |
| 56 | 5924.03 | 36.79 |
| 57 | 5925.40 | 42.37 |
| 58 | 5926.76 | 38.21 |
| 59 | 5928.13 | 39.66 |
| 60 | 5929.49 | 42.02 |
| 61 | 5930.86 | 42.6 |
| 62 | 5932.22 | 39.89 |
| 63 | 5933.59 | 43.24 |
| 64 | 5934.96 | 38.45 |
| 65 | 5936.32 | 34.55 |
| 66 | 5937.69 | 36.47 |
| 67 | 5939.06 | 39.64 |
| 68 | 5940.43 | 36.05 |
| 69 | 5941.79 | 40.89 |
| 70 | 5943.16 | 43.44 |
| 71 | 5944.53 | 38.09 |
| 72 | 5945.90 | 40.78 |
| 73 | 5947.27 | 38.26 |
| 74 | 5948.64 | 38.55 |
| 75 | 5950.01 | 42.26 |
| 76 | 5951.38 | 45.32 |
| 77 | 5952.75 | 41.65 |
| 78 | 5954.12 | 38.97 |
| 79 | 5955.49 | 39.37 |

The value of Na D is 3.5 AA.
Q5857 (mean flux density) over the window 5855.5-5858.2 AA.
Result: 38.5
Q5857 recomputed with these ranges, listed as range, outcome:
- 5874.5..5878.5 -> 40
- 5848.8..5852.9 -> 41.4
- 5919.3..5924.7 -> 38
